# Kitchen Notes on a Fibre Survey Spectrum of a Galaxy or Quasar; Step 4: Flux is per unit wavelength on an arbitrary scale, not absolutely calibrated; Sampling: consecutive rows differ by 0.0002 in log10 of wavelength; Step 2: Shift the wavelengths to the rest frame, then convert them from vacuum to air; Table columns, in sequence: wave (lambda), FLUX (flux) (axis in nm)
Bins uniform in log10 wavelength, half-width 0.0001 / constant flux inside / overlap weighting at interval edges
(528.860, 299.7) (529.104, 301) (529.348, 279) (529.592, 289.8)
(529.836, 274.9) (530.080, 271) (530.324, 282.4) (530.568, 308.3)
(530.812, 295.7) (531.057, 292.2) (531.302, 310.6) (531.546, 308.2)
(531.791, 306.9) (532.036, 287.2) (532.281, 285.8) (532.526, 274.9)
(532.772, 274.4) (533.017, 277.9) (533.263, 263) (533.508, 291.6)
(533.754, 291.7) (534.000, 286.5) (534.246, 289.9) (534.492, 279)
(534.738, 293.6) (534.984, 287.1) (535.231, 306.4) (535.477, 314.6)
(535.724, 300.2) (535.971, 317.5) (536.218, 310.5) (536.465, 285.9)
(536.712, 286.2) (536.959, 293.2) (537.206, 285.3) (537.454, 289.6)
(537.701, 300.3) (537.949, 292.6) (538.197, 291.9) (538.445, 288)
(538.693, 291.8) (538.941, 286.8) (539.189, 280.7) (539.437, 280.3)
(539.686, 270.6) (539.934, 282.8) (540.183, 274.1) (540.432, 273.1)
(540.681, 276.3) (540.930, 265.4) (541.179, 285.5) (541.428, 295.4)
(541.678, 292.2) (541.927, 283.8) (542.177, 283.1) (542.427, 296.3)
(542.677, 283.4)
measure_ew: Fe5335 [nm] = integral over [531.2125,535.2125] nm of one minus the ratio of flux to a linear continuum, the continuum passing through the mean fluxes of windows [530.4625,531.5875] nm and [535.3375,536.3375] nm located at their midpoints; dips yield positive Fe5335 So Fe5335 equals 0.23 nm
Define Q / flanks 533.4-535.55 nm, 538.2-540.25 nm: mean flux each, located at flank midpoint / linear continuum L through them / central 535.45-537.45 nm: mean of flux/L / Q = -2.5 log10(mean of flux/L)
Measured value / -0.03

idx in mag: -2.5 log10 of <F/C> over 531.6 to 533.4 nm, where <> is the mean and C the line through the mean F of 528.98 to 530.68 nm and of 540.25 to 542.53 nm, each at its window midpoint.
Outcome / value 0.01 mag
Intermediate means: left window 286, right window 283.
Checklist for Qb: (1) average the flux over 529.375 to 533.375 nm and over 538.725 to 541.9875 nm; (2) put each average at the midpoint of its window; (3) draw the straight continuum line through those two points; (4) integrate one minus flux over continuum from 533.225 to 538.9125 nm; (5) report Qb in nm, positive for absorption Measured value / -0.184 nm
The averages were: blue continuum 288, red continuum 281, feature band 293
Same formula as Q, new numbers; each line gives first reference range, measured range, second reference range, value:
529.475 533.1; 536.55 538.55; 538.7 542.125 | -0.03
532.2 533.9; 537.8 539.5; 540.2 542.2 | -0.03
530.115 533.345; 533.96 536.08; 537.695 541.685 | -0.04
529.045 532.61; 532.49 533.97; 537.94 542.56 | 0.04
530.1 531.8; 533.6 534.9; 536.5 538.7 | 0.02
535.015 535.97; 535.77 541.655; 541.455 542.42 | 0.04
